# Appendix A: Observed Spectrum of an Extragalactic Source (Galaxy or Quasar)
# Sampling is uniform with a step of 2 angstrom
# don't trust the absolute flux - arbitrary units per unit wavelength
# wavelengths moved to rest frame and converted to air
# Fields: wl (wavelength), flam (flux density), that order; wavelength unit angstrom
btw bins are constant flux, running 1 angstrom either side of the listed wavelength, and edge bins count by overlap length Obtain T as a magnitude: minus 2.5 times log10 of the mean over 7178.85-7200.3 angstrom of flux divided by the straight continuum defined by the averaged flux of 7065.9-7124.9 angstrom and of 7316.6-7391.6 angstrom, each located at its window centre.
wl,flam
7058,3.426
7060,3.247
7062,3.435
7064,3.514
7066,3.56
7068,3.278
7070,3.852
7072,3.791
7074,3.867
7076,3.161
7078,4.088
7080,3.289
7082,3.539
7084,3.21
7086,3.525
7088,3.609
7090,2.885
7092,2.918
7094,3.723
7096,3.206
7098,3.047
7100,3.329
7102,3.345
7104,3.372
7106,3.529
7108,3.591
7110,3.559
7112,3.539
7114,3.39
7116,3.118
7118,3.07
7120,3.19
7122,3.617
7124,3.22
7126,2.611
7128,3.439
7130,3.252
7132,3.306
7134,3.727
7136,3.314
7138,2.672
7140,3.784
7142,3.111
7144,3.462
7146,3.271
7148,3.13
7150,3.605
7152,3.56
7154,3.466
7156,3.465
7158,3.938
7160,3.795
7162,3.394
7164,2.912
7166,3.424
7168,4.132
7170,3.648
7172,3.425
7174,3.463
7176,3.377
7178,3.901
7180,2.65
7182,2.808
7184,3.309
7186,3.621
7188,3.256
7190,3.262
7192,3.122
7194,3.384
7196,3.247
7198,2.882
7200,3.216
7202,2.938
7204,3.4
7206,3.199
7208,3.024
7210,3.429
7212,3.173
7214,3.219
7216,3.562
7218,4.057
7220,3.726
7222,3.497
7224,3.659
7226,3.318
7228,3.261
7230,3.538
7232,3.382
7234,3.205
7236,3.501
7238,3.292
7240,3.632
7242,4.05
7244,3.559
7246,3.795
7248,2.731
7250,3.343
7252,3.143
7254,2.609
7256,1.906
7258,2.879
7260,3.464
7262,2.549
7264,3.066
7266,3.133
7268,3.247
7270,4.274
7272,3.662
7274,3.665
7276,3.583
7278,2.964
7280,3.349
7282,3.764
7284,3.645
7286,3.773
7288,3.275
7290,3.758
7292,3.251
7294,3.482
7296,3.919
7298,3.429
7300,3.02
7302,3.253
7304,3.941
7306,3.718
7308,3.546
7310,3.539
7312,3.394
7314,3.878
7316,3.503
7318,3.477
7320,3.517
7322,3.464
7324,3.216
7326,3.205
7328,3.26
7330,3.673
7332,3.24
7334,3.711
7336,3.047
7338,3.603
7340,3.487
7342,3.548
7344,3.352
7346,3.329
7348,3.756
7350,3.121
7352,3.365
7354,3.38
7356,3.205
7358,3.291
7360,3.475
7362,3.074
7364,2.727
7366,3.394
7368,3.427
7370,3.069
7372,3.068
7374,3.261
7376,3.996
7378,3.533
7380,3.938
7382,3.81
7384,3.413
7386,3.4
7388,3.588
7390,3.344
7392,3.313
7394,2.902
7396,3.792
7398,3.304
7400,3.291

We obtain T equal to 0.08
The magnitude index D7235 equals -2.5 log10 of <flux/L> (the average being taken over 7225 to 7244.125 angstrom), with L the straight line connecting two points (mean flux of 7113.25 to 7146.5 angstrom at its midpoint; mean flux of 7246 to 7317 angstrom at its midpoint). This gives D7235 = -0.043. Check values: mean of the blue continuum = 3.27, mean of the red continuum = 3.37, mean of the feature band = 3.47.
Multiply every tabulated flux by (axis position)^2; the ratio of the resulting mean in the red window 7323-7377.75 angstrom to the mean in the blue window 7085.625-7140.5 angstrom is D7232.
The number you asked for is 1.08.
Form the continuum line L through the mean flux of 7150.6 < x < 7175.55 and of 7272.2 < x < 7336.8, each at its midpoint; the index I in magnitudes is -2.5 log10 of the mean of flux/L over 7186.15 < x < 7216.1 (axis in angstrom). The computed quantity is 0.10 mag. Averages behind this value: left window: 3.55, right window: 3.49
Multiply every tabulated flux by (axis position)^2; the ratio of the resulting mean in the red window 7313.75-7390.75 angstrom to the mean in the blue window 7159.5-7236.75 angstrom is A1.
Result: 1.06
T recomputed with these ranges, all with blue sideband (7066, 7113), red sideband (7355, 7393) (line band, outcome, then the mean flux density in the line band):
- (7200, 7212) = 0.074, 3.2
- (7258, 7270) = 0.078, 3.17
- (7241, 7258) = 0.095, 3.13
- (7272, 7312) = -0.037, 3.52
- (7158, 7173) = -0.040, 3.56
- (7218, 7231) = -0.039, 3.54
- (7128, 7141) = 0.028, 3.35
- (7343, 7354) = 0.002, 3.38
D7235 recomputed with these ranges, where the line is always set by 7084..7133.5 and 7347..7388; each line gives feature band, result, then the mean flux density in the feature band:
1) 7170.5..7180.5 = -0.03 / 3.41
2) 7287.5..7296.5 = -0.05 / 3.53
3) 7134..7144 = 0.01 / 3.3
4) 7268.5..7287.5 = -0.08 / 3.61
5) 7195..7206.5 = 0.06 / 3.14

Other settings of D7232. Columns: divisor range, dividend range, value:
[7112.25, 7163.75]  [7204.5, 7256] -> 1.03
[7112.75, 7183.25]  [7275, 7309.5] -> 1.09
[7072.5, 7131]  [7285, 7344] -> 1.10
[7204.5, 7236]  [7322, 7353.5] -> 1.03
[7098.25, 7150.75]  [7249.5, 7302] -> 1.04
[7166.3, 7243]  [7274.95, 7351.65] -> 1.06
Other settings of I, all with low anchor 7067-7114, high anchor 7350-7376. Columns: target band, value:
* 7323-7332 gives -0.02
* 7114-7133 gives 0.07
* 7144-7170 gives -0.04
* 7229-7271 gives 0.03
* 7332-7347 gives -0.05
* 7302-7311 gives -0.11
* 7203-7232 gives -0.02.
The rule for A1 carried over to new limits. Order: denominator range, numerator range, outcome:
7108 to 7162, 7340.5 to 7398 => 1.07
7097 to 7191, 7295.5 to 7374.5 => 1.06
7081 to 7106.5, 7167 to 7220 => 1.03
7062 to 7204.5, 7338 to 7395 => 1.07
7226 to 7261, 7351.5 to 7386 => 1.07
